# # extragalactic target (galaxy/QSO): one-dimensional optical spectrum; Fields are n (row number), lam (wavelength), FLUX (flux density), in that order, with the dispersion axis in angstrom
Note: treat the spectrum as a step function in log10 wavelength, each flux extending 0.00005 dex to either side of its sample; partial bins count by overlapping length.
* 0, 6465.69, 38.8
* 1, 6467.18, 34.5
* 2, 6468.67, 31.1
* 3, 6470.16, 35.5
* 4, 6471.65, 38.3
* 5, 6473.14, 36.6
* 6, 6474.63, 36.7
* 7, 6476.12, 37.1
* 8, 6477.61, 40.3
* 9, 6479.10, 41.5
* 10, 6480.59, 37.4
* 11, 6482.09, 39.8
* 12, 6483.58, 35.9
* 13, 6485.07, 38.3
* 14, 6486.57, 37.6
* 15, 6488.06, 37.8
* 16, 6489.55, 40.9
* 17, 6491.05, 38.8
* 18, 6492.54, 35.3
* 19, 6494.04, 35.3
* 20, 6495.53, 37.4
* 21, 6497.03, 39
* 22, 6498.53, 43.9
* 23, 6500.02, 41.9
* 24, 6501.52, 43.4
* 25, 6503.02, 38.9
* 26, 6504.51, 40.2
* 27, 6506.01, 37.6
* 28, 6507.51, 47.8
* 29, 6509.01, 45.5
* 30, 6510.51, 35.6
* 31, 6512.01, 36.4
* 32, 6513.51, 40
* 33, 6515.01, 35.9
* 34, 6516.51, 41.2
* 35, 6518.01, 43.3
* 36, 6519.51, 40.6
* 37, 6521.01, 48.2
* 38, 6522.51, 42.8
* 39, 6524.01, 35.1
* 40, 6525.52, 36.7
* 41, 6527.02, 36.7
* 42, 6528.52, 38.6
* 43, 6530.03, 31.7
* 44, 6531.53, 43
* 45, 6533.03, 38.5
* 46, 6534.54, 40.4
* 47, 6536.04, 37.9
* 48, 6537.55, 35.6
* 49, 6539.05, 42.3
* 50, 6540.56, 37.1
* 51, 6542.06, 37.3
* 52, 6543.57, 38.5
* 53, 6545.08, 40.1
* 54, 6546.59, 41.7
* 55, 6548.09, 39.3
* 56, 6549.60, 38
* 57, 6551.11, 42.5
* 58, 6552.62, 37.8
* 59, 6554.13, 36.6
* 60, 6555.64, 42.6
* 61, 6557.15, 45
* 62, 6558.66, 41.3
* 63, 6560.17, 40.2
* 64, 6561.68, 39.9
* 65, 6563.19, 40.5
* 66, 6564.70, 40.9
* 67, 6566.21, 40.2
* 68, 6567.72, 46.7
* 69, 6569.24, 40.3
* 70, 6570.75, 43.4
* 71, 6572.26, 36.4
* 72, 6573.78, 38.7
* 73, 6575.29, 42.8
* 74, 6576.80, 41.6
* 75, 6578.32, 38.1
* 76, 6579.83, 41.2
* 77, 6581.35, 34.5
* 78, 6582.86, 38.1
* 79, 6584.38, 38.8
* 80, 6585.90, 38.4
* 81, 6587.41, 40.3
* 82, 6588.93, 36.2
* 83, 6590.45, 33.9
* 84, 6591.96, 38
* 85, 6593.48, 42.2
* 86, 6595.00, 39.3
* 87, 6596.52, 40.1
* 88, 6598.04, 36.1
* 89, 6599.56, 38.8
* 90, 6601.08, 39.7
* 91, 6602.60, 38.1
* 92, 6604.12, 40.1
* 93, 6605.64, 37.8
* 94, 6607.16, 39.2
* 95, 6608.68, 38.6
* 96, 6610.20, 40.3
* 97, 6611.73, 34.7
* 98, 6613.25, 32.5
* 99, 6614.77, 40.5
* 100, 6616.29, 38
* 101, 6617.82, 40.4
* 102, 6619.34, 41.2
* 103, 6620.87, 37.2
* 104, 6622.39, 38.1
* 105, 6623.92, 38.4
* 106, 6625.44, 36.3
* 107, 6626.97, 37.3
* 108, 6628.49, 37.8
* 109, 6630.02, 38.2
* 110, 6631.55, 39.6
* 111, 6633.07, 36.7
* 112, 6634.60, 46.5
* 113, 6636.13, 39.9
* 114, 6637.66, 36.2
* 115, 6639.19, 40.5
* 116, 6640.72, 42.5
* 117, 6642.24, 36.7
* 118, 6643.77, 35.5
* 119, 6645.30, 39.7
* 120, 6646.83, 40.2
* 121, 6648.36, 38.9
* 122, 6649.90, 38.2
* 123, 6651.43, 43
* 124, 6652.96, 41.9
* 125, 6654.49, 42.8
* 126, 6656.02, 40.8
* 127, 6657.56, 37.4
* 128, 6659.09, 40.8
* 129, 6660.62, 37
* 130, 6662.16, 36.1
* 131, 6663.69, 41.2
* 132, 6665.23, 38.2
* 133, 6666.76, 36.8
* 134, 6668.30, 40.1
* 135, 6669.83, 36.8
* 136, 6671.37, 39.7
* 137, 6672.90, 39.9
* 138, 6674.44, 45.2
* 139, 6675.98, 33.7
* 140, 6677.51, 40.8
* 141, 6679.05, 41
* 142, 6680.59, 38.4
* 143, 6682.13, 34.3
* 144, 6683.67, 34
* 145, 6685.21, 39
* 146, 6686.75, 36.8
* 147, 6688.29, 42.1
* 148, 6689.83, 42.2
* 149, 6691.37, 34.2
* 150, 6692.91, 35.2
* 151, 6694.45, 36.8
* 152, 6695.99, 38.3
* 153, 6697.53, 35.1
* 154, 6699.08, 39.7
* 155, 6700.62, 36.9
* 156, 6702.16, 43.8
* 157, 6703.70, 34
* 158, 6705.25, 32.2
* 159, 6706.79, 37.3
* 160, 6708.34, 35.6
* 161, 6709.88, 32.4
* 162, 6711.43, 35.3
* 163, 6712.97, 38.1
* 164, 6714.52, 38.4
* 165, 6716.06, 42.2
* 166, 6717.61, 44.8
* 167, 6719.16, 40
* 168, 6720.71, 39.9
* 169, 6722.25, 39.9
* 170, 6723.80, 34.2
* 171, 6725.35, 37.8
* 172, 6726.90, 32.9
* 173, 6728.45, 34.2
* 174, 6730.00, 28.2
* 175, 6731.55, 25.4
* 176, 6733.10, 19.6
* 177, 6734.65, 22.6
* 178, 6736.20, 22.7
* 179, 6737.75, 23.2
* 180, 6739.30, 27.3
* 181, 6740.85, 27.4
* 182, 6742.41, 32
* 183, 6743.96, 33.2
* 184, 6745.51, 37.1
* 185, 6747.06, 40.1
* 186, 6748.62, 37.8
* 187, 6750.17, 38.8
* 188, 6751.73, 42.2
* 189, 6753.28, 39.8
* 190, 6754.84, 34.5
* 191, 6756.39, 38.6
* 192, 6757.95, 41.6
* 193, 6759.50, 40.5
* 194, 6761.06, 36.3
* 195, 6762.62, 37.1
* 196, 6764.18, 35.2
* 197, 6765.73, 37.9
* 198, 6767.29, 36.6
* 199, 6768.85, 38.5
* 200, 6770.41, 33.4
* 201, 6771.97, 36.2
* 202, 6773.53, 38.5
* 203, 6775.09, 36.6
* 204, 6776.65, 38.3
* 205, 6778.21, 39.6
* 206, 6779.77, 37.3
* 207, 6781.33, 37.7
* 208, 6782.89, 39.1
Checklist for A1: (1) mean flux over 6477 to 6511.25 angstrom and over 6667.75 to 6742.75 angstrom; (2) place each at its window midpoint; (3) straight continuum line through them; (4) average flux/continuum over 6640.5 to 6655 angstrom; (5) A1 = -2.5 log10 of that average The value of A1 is -0.09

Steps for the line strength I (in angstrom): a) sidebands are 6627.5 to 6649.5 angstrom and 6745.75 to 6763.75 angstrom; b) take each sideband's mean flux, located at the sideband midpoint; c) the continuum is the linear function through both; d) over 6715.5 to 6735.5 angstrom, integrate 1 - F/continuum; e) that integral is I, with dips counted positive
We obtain 2.6 angstrom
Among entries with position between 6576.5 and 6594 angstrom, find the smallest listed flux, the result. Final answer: 33.9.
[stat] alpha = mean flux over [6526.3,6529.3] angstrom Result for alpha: 37.6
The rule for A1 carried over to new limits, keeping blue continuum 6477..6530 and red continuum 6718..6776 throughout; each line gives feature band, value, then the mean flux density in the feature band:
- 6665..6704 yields -0.07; 38.3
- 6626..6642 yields -0.07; 39.4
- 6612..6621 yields -0.03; 38.2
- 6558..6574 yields -0.07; 40.8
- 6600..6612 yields -0.04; 38.7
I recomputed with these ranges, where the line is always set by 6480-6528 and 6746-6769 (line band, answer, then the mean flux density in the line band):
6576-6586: 0.1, 38.7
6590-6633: 0.8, 38.3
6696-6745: 6.0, 33.8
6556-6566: -0.5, 41.3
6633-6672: -0.6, 39.4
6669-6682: -0.2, 39.2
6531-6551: 0.0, 39.3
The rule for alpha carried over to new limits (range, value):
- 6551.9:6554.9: 37.2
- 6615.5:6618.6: 39.2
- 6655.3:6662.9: 38.4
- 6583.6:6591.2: 37.5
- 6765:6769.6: 37.6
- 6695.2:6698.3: 36.7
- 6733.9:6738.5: 22.8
